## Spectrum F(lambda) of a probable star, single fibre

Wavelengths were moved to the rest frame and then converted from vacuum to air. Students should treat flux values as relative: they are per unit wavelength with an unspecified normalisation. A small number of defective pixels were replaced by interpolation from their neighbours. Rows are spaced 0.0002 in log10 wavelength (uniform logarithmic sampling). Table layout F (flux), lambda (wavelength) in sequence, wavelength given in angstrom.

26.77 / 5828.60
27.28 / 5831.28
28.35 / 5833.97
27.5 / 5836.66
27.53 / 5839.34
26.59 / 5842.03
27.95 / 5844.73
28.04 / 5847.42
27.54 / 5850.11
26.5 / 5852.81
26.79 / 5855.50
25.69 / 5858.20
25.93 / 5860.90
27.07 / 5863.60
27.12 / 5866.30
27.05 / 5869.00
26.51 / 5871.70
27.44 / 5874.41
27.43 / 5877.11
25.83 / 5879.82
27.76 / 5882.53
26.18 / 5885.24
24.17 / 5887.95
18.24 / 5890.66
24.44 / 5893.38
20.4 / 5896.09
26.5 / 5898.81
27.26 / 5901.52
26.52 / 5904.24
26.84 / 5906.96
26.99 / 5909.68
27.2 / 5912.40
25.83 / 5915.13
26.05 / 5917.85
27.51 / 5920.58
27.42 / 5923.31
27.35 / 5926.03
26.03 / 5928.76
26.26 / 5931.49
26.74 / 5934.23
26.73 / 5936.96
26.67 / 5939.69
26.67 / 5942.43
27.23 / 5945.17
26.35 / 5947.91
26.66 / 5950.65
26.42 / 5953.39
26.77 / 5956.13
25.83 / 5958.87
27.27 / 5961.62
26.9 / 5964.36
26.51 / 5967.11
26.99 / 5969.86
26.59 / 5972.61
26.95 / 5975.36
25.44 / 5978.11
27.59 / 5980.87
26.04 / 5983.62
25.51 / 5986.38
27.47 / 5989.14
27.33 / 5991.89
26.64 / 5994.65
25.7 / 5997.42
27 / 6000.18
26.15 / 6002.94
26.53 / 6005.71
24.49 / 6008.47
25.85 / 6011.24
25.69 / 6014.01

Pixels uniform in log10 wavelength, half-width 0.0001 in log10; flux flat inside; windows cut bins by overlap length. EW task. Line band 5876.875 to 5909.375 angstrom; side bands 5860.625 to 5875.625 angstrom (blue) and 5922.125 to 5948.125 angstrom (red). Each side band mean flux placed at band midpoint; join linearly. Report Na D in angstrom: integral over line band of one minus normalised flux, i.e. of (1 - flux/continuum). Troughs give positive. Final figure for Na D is 2.11 angstrom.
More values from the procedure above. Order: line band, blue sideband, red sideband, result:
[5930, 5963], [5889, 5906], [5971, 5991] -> -1.49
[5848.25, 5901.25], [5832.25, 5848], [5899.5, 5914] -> 2.92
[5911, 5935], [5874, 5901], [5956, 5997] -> -1.10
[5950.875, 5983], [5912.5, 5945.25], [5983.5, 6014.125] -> -0.25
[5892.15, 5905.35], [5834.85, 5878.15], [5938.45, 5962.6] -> 0.92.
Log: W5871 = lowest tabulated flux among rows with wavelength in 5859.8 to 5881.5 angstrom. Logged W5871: 25.83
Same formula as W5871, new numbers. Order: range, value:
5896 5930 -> 20.4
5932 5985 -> 25.44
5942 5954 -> 26.35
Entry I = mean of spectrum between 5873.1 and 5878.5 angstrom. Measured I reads 27.4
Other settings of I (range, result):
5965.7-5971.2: 26.7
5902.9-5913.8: 26.9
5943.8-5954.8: 26.7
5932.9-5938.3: 26.8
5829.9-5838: 27.7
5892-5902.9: 24.6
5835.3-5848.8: 27.5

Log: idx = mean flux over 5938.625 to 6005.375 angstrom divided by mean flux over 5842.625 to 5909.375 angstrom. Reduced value 1.02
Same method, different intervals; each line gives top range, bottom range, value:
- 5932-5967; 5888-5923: 1.05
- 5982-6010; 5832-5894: 0.99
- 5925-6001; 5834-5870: 0.98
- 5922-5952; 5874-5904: 1.07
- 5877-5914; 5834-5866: 0.94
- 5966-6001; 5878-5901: 1.09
